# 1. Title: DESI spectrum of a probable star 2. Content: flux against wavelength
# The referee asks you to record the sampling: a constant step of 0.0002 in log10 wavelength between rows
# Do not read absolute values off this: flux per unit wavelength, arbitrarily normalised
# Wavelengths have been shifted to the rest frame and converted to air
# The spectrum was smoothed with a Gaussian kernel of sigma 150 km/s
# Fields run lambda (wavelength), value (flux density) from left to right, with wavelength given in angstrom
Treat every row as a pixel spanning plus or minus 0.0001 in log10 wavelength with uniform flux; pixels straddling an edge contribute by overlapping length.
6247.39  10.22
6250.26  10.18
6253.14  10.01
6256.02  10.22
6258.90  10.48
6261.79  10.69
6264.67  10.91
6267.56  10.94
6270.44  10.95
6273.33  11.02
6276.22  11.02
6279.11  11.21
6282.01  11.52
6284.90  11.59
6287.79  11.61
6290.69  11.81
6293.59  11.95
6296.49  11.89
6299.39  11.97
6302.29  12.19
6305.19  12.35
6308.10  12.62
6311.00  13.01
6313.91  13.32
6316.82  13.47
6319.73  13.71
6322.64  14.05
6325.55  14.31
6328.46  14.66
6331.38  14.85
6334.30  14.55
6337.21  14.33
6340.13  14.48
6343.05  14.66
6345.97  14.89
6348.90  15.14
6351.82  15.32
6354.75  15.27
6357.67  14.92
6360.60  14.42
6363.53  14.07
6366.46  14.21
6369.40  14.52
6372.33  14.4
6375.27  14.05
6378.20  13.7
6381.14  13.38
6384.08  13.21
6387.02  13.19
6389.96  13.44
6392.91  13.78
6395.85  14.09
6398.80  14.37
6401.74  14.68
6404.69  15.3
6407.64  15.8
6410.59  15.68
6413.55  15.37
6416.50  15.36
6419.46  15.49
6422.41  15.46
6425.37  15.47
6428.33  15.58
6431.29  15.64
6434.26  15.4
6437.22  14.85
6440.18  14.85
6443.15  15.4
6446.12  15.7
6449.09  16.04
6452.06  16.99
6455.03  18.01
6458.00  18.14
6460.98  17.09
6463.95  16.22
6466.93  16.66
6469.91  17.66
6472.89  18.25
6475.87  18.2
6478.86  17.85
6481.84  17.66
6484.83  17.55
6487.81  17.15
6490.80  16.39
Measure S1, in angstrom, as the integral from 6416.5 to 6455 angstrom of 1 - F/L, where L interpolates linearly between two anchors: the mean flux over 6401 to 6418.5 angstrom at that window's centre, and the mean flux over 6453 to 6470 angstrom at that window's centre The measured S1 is 1.59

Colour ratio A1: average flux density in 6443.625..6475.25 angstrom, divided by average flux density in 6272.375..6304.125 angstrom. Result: 1.47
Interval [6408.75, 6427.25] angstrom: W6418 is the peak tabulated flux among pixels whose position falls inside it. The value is 15.68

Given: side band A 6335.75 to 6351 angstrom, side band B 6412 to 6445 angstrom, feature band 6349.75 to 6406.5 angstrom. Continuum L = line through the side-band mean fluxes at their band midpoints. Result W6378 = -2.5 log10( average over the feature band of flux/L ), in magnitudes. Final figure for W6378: 0.05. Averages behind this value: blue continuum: 14.7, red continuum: 15.4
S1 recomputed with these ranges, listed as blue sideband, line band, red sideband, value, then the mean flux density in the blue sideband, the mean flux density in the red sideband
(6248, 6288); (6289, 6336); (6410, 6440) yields -3.9 angstrom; 10.8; 15.4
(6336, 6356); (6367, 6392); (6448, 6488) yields 2.9 angstrom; 14.9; 17.4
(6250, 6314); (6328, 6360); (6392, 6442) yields -4.1 angstrom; 11.4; 15.1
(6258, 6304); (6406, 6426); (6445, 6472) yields 0.2 angstrom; 11.4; 17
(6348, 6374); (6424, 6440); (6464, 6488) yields 1.1 angstrom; 14.7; 17.6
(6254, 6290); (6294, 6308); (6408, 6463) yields -0.3 angstrom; 11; 15.9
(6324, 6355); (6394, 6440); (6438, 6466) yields 2.1 angstrom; 14.7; 16.5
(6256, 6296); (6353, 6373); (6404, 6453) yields -1.3 angstrom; 11.2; 15.5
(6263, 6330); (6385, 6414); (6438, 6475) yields 1.2 angstrom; 12.3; 16.7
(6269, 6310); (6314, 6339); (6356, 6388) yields -2.8 angstrom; 11.7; 14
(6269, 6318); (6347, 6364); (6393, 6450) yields -1.7 angstrom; 12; 15.2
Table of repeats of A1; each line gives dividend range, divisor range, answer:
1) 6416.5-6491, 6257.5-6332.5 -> 1.35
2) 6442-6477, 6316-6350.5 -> 1.18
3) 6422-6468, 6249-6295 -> 1.46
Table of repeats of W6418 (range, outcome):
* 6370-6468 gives 18.14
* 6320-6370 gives 15.32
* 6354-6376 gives 15.27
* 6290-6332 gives 14.85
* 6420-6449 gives 15.7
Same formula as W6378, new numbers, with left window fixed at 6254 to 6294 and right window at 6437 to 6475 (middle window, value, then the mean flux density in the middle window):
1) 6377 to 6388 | 0.08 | 13.4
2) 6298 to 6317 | -0.05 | 12.7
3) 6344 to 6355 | -0.13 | 15.1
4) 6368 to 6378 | -0.01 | 14.3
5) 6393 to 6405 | 0.04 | 14.5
